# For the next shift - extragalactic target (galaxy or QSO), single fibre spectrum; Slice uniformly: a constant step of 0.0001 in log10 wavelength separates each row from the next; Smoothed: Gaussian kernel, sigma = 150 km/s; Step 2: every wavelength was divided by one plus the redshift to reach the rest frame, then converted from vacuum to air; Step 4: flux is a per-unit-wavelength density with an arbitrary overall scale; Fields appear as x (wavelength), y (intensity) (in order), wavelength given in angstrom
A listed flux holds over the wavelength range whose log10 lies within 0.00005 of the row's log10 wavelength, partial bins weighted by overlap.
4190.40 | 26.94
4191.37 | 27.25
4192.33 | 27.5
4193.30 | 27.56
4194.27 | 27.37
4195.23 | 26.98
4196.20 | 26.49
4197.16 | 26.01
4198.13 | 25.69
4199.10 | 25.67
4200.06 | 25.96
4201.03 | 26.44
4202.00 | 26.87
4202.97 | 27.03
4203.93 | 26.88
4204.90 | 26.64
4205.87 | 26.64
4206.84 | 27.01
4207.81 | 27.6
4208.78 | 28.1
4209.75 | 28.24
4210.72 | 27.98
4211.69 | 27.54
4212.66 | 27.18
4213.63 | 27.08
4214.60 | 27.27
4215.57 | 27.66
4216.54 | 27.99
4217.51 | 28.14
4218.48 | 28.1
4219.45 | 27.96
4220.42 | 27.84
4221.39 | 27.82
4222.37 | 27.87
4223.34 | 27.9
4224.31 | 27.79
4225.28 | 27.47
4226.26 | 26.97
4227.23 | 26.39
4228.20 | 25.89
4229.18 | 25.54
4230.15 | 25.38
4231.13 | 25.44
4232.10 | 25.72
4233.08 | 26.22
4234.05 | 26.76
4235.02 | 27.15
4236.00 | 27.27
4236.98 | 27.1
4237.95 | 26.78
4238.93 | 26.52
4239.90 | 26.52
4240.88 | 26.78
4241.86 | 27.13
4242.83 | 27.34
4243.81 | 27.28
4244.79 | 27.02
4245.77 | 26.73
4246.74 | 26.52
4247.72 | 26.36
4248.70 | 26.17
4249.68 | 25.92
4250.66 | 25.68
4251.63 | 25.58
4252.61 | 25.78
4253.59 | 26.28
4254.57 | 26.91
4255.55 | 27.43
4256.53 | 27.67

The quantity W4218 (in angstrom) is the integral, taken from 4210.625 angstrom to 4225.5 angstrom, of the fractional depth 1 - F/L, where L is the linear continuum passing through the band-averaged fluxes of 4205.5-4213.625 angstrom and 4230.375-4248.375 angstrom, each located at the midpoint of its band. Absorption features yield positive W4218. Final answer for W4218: -0.2 angstrom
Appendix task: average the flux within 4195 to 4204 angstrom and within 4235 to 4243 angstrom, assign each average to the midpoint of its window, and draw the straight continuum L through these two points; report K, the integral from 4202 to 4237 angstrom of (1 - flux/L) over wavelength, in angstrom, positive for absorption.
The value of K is -0.66 angstrom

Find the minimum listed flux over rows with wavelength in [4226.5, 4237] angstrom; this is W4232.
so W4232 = 25.38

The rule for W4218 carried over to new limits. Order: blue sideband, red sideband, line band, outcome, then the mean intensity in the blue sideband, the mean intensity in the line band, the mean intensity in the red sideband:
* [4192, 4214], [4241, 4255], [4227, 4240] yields 0.15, 27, 26.3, 26.5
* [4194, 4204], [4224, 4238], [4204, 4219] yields -0.59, 26.5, 27.5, 26.5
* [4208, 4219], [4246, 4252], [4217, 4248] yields -0.06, 27.8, 26.9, 26.1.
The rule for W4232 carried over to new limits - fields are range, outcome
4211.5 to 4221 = 27.08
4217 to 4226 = 27.47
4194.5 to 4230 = 25.54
